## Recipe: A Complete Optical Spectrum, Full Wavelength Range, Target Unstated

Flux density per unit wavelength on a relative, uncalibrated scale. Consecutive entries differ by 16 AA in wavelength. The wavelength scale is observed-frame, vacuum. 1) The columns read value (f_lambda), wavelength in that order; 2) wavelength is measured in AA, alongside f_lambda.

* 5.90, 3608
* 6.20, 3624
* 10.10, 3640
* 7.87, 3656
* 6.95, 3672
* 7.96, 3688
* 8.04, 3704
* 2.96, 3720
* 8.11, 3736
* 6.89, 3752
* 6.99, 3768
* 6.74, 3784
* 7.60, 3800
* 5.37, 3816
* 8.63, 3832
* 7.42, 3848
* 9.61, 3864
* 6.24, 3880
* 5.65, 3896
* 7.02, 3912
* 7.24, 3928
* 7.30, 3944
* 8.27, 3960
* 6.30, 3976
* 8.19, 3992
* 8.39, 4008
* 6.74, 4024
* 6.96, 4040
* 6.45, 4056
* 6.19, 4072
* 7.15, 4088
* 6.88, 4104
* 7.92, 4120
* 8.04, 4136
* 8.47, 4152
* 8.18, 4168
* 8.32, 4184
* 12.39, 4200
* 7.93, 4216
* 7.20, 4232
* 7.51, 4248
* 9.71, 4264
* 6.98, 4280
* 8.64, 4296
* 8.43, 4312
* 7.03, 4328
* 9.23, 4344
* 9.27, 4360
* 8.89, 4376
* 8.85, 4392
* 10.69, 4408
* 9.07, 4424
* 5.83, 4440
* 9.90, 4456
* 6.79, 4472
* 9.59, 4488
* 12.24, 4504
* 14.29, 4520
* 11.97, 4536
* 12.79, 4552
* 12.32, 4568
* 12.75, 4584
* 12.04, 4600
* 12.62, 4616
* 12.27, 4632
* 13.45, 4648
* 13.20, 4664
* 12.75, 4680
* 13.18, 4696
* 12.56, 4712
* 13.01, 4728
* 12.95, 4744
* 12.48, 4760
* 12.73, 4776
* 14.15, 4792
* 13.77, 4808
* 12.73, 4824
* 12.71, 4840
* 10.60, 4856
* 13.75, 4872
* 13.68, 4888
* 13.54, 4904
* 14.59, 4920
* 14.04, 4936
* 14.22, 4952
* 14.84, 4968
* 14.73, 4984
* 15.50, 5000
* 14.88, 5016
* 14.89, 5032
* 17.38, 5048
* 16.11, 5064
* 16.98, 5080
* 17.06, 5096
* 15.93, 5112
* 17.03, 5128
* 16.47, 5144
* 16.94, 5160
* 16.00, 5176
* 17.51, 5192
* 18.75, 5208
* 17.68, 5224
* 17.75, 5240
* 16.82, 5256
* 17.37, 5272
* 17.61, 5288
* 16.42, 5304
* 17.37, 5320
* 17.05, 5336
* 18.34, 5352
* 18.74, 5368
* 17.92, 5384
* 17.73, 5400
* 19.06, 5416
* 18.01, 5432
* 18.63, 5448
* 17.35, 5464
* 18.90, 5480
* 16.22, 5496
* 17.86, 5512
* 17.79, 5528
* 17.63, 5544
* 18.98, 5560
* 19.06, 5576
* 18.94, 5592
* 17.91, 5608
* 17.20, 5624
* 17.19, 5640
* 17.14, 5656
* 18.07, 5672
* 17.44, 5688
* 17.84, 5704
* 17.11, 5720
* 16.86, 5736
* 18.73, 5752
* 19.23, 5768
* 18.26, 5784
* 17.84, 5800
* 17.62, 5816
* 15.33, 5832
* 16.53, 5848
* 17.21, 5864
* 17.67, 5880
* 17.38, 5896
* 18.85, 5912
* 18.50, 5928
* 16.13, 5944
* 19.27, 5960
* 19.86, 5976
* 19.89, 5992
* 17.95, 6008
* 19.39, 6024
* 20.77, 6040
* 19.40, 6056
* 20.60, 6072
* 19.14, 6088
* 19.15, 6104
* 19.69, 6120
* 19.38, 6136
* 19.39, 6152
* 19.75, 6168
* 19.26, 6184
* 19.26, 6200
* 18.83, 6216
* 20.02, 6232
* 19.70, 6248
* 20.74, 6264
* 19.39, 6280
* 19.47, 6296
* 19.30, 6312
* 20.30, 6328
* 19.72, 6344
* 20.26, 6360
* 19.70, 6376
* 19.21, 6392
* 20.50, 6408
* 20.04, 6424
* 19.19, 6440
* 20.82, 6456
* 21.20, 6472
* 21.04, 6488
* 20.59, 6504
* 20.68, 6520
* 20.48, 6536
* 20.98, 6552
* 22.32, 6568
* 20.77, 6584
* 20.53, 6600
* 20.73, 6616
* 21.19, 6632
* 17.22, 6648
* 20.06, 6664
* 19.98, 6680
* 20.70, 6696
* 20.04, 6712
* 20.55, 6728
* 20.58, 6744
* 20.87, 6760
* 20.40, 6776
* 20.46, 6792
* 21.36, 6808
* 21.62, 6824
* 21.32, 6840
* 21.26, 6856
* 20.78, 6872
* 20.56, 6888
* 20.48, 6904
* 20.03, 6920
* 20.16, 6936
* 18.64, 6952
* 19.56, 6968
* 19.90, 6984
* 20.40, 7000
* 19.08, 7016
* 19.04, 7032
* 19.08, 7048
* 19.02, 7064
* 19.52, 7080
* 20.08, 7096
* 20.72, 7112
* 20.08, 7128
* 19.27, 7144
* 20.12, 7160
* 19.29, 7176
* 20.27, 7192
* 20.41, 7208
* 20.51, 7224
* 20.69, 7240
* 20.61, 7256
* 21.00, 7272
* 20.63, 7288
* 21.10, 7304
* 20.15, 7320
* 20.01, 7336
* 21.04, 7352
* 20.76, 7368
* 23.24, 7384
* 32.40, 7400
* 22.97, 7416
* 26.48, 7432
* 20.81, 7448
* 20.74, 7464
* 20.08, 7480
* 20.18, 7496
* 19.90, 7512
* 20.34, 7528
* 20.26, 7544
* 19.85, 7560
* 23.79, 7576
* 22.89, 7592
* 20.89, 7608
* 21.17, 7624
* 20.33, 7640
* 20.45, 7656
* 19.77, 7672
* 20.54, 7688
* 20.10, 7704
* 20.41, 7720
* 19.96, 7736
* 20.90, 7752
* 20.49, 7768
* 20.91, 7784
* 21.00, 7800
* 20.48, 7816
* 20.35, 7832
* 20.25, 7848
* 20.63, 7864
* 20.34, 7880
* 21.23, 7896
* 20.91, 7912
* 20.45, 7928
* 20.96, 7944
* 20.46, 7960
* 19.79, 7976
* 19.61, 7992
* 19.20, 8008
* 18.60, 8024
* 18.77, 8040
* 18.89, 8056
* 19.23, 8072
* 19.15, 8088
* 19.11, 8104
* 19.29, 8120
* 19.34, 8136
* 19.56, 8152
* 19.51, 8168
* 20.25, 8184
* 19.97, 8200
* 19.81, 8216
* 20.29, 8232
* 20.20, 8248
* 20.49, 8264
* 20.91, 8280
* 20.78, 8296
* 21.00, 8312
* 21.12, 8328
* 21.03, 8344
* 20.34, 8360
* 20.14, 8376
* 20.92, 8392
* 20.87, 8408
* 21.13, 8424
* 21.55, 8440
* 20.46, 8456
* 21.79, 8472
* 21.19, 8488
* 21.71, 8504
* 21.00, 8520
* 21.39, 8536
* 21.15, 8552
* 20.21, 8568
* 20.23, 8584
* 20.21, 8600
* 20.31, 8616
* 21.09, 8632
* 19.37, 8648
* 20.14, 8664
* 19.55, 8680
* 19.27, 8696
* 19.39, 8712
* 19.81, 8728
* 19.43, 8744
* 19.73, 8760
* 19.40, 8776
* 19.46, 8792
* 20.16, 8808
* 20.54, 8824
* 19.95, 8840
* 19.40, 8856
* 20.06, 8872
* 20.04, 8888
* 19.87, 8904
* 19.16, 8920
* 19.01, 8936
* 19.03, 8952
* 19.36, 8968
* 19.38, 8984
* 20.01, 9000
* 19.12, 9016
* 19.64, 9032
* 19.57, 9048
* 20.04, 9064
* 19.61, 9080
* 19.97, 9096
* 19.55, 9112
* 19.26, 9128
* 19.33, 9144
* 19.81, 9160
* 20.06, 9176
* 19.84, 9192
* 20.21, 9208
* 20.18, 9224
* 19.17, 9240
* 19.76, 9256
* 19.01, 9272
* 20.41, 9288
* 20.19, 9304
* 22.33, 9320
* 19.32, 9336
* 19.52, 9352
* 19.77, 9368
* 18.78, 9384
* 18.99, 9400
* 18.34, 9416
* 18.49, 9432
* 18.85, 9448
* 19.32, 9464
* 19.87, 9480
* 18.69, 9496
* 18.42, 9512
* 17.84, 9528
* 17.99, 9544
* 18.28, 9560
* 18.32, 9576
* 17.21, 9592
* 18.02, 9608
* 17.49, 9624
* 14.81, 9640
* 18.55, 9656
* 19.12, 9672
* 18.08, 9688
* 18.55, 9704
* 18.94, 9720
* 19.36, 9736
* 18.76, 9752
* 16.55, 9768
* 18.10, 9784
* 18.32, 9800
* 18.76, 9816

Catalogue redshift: 0.128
